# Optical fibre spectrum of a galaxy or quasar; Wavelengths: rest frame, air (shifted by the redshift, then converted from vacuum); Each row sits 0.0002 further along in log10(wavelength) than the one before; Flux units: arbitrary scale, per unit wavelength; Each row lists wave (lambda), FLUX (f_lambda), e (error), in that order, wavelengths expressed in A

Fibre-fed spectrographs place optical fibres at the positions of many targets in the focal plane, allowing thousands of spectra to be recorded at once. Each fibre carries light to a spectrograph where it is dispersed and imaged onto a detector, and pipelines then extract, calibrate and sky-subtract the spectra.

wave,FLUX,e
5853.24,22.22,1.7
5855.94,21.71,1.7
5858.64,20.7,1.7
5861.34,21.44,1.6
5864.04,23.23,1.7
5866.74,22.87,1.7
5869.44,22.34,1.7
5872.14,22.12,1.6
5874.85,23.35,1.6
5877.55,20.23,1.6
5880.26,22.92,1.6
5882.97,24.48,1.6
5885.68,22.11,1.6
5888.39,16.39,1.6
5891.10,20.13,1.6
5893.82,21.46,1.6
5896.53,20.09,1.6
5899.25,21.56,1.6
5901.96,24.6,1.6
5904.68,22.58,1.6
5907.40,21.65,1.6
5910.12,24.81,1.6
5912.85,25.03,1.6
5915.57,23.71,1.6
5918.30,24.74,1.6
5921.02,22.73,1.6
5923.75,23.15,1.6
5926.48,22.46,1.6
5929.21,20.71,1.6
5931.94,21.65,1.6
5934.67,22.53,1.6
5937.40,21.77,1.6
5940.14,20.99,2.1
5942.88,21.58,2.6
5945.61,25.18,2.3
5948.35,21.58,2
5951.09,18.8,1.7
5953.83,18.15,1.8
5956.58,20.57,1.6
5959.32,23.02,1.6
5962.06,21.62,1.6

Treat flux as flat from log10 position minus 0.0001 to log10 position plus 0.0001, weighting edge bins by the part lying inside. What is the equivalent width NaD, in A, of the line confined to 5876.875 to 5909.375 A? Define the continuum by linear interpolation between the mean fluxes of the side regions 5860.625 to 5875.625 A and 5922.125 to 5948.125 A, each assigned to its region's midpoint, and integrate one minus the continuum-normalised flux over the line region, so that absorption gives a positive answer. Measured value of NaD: 1.2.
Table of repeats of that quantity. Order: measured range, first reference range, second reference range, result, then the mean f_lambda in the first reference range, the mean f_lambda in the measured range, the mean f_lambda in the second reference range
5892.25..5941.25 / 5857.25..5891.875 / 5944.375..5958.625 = -2.9 A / 21.7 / 22.6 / 20.9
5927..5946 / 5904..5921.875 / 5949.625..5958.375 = -0.7 A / 23.7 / 21.9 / 19.4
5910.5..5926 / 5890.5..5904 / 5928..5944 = -1.6 A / 21.7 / 23.8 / 21.5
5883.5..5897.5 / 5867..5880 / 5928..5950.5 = 1.1 A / 22.2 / 20.3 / 21.9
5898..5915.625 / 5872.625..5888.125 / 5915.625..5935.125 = -0.8 A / 22.1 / 23.4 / 22.6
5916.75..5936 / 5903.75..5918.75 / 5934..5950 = 0.3 A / 23.7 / 22.6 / 22.2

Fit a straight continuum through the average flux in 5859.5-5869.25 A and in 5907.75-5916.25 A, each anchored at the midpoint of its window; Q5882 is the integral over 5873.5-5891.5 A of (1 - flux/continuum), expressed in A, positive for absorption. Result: 1.3 A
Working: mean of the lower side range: 22.4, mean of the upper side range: 24.2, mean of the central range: 21.4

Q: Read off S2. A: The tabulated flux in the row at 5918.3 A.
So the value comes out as 24.74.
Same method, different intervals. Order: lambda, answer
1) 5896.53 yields 20.09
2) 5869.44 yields 22.34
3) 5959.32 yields 23.02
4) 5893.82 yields 21.46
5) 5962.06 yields 21.62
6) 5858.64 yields 20.7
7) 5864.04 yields 23.23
